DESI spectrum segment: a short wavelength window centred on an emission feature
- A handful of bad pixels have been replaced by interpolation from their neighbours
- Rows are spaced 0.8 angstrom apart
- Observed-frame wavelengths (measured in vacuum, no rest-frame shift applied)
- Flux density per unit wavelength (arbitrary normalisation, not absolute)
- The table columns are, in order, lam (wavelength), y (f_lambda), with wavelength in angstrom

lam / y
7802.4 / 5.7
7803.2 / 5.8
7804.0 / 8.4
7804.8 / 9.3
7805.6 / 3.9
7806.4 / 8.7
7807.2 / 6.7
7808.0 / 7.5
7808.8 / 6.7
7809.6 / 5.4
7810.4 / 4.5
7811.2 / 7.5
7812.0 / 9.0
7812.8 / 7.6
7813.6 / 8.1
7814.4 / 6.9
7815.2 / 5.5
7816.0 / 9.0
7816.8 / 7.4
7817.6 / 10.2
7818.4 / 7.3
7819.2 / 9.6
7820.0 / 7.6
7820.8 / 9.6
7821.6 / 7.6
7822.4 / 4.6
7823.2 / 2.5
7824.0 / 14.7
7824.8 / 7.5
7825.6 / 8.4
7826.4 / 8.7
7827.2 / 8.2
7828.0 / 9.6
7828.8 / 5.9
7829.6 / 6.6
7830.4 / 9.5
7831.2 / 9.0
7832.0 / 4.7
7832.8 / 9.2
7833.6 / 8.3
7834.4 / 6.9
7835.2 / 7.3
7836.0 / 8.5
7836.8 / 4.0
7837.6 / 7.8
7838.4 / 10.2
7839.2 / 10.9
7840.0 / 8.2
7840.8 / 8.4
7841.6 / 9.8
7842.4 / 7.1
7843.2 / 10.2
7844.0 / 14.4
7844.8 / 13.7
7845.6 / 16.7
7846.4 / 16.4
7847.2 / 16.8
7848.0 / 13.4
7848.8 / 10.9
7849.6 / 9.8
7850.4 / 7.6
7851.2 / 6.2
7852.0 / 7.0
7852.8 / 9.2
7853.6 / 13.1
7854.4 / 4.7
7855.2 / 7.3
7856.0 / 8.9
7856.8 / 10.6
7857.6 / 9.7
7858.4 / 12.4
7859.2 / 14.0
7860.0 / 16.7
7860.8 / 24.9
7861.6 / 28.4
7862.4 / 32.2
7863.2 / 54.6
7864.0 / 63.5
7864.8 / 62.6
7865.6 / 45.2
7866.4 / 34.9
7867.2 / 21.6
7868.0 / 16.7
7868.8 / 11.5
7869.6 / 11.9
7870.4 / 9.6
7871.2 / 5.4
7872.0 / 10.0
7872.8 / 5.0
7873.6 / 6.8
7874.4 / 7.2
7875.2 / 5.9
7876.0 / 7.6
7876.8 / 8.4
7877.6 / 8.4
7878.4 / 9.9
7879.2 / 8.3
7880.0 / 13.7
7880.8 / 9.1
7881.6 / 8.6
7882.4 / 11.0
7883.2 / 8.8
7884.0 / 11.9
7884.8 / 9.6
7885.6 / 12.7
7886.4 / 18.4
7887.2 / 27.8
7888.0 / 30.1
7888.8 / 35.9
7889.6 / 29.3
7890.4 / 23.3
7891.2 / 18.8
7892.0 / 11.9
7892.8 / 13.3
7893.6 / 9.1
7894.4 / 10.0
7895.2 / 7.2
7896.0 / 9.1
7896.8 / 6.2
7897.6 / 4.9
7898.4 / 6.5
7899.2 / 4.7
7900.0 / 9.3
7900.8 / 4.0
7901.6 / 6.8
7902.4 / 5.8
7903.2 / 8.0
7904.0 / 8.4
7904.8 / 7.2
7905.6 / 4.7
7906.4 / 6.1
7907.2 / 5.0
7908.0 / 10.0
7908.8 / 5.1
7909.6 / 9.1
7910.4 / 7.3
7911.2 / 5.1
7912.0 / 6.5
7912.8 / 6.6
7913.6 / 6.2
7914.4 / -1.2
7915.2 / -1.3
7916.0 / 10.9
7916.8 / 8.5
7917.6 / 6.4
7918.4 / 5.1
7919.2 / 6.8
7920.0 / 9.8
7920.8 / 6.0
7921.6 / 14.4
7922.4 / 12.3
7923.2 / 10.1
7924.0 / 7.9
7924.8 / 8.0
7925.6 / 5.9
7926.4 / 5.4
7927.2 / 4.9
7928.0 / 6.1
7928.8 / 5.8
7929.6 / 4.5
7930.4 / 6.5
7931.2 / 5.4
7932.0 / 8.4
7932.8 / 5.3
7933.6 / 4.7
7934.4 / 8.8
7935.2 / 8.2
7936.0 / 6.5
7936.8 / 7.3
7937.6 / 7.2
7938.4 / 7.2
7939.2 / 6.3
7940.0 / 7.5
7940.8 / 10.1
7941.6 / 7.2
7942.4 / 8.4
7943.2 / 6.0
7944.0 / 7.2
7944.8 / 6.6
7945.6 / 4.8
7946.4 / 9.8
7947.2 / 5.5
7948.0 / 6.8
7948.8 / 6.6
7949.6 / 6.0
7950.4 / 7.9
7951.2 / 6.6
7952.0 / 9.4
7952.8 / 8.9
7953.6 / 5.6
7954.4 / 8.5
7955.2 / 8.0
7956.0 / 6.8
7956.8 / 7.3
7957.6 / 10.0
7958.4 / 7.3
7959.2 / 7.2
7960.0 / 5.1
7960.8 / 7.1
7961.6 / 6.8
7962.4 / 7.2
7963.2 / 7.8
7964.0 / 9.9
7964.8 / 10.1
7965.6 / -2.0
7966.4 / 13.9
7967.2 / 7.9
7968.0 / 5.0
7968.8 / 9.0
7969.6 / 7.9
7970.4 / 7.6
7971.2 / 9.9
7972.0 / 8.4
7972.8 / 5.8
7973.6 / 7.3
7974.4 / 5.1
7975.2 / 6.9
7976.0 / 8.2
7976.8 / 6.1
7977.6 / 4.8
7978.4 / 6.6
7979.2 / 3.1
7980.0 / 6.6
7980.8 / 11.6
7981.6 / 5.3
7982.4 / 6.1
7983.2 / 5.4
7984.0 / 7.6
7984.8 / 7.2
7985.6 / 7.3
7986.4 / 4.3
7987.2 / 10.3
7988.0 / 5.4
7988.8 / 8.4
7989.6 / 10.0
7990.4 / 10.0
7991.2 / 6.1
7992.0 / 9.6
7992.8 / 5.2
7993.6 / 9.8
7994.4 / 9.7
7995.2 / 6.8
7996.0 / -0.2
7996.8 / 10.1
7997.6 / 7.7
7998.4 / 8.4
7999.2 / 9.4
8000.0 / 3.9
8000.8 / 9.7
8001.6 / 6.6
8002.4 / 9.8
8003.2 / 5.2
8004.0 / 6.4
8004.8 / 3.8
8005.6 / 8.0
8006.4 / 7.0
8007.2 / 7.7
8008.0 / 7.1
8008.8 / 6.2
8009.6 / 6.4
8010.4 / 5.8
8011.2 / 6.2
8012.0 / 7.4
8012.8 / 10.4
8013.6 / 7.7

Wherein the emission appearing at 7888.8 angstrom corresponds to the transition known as [N II] 6583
